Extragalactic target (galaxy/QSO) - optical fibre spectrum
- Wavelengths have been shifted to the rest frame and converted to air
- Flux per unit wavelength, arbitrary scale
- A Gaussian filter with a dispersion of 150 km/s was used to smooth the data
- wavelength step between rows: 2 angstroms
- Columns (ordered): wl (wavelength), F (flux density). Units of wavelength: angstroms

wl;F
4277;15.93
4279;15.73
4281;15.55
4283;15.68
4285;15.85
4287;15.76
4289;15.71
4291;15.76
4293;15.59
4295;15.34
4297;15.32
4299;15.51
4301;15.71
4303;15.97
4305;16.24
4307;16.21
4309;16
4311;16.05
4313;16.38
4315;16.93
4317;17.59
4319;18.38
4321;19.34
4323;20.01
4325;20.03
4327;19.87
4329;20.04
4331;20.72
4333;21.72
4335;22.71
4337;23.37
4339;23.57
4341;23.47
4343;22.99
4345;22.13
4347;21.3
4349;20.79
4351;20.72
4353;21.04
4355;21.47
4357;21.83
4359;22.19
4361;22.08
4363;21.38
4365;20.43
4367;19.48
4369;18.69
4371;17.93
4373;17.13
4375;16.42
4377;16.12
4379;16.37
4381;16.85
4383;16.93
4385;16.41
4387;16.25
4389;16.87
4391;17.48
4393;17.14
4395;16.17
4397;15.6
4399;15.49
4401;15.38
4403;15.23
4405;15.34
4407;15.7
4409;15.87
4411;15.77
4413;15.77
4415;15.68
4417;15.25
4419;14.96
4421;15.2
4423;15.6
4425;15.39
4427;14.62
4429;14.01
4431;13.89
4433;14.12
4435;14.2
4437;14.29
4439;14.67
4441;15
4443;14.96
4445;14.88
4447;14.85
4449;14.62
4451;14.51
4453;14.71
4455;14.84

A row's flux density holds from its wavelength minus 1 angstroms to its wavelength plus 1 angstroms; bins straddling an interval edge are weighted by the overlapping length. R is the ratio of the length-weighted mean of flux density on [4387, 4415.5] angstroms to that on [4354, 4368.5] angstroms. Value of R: 0.75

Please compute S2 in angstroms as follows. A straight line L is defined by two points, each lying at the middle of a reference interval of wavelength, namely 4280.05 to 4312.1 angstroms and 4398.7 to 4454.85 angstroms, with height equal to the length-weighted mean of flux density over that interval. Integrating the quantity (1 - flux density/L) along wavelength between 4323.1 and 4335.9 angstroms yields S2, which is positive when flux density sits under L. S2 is -4.3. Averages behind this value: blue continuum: 15.8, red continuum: 15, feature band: 20.8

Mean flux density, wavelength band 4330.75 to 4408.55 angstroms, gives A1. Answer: 19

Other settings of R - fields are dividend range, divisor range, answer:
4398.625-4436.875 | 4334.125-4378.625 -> 0.73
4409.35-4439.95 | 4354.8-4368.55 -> 0.71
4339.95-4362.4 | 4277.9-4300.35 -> 1.40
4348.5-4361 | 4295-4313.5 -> 1.35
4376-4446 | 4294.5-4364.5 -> 0.79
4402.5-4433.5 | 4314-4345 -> 0.73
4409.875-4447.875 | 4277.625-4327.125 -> 0.90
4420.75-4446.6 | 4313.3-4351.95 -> 0.71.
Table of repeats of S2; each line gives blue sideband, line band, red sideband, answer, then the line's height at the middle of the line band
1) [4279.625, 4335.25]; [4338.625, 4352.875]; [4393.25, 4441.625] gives -4.7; 16.5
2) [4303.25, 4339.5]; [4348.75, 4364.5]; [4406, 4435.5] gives -3.4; 17.6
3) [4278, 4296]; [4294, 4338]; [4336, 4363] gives 1.3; 18.6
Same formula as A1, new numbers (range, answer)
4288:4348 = 18.7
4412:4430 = 15.2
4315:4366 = 21.1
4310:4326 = 18.1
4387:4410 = 16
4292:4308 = 15.7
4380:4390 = 16.7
